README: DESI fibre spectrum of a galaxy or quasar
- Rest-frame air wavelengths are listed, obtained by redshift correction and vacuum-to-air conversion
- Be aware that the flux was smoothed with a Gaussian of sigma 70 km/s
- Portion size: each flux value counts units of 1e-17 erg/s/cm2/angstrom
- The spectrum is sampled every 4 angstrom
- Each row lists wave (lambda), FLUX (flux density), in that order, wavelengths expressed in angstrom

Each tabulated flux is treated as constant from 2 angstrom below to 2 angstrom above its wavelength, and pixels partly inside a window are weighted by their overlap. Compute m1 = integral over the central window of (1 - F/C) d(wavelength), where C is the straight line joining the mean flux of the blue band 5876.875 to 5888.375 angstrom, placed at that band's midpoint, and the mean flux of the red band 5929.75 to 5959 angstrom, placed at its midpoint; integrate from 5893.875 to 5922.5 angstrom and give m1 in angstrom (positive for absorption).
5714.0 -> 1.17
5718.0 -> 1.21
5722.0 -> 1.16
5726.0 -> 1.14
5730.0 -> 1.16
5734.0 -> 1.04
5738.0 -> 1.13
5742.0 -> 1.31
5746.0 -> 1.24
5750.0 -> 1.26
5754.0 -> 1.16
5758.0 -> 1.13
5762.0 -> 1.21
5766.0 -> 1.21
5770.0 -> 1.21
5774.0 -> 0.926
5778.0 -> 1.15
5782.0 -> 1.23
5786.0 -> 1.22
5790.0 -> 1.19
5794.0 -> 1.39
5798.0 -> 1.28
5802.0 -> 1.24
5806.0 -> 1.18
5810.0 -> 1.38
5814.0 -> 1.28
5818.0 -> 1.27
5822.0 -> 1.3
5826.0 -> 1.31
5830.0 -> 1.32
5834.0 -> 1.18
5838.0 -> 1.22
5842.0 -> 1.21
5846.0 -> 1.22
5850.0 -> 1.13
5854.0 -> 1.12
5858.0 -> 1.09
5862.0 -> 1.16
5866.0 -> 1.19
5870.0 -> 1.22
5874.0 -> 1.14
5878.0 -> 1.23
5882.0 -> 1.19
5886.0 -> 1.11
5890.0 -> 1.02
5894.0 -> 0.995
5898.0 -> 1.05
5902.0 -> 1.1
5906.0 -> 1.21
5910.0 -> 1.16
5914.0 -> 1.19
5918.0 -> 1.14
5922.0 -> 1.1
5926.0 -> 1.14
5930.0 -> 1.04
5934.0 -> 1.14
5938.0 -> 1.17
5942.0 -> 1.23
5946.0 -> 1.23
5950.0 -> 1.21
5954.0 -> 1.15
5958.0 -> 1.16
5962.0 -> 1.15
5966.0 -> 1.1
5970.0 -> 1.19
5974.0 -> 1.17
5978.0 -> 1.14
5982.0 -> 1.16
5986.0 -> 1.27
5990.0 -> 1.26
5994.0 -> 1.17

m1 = 1.1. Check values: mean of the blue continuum 1.17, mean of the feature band 1.13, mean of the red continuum 1.17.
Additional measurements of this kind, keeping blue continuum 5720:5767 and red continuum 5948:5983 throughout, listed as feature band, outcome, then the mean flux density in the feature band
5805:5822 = -1.6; 1.29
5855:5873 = 0.1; 1.16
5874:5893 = 0.6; 1.13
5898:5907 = 0.3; 1.13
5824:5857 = -1.1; 1.21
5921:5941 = 0.6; 1.12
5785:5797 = -1.0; 1.27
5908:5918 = 0.0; 1.17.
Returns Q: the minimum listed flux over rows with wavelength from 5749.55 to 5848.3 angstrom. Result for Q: 0.926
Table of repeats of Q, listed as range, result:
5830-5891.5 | 1.02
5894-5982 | 0.995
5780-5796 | 1.19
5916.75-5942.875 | 1.04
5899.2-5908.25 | 1.1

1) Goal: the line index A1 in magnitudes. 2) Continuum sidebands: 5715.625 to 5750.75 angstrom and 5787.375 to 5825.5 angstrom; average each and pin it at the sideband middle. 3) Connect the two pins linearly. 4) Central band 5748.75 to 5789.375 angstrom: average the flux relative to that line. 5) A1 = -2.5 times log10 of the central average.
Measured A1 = 0.053 mag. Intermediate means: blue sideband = 1.18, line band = 1.17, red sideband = 1.28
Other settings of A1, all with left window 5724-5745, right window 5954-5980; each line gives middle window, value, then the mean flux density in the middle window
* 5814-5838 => -0.10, 1.27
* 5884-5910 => 0.07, 1.09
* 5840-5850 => -0.04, 1.2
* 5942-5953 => -0.06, 1.22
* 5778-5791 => -0.04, 1.21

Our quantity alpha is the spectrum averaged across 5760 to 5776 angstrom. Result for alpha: 1.14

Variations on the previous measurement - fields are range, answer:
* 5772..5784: 1.1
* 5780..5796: 1.26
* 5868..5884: 1.2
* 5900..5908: 1.16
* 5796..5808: 1.23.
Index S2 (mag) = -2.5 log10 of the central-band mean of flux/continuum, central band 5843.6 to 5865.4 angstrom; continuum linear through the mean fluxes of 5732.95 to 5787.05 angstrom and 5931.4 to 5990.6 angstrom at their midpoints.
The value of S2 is 0.03 mag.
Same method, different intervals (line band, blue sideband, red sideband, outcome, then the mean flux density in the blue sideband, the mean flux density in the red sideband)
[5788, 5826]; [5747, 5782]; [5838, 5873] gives -0.101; 1.16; 1.17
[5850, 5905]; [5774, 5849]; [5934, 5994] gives 0.085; 1.24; 1.18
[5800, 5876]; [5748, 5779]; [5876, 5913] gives -0.076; 1.16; 1.12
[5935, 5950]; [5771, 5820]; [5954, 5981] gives -0.039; 1.23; 1.15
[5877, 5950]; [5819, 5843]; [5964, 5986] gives 0.062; 1.26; 1.16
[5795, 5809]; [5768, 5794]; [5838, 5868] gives -0.076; 1.17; 1.16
